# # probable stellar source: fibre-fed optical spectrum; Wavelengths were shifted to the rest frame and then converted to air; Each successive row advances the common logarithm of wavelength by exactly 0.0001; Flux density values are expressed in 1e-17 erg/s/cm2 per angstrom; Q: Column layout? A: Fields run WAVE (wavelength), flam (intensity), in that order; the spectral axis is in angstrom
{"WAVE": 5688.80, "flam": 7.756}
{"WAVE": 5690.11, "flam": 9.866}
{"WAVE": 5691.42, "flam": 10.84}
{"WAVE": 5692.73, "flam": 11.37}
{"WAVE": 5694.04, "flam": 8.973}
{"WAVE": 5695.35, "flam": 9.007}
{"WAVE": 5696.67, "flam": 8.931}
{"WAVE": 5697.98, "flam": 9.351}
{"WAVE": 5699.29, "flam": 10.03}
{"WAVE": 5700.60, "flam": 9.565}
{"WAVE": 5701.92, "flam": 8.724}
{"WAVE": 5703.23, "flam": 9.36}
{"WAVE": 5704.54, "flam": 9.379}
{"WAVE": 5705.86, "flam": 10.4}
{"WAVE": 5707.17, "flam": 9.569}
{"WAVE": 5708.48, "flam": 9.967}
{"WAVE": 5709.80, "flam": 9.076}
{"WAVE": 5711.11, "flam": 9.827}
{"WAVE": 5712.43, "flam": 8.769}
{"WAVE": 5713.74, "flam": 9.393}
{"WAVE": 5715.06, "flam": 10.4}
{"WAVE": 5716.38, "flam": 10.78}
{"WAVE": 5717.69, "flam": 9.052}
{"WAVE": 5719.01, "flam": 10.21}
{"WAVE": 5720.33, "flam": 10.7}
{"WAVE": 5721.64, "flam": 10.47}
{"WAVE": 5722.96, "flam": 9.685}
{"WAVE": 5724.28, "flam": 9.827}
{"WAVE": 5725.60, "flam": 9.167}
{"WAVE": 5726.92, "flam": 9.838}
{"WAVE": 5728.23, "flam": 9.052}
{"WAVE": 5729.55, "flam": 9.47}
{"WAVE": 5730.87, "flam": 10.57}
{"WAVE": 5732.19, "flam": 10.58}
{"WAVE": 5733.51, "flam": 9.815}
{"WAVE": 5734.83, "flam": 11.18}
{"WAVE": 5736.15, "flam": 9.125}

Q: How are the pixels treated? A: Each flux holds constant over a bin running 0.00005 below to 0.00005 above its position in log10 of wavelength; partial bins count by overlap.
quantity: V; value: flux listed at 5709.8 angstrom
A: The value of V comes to 9.076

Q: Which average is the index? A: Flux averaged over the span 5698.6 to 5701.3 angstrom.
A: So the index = 9.77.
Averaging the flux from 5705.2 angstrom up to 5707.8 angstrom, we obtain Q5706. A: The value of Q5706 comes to 9.99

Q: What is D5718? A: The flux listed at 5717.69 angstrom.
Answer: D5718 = 9.052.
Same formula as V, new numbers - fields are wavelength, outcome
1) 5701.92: 8.724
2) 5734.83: 11.18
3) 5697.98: 9.351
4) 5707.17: 9.569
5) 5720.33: 10.7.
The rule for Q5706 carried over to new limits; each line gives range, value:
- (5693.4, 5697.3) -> 8.95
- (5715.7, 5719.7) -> 10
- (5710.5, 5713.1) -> 9.29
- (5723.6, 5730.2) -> 9.48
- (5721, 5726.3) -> 9.77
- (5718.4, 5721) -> 10.5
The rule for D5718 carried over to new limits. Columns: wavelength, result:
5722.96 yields 9.685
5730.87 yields 10.57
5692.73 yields 11.37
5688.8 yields 7.756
